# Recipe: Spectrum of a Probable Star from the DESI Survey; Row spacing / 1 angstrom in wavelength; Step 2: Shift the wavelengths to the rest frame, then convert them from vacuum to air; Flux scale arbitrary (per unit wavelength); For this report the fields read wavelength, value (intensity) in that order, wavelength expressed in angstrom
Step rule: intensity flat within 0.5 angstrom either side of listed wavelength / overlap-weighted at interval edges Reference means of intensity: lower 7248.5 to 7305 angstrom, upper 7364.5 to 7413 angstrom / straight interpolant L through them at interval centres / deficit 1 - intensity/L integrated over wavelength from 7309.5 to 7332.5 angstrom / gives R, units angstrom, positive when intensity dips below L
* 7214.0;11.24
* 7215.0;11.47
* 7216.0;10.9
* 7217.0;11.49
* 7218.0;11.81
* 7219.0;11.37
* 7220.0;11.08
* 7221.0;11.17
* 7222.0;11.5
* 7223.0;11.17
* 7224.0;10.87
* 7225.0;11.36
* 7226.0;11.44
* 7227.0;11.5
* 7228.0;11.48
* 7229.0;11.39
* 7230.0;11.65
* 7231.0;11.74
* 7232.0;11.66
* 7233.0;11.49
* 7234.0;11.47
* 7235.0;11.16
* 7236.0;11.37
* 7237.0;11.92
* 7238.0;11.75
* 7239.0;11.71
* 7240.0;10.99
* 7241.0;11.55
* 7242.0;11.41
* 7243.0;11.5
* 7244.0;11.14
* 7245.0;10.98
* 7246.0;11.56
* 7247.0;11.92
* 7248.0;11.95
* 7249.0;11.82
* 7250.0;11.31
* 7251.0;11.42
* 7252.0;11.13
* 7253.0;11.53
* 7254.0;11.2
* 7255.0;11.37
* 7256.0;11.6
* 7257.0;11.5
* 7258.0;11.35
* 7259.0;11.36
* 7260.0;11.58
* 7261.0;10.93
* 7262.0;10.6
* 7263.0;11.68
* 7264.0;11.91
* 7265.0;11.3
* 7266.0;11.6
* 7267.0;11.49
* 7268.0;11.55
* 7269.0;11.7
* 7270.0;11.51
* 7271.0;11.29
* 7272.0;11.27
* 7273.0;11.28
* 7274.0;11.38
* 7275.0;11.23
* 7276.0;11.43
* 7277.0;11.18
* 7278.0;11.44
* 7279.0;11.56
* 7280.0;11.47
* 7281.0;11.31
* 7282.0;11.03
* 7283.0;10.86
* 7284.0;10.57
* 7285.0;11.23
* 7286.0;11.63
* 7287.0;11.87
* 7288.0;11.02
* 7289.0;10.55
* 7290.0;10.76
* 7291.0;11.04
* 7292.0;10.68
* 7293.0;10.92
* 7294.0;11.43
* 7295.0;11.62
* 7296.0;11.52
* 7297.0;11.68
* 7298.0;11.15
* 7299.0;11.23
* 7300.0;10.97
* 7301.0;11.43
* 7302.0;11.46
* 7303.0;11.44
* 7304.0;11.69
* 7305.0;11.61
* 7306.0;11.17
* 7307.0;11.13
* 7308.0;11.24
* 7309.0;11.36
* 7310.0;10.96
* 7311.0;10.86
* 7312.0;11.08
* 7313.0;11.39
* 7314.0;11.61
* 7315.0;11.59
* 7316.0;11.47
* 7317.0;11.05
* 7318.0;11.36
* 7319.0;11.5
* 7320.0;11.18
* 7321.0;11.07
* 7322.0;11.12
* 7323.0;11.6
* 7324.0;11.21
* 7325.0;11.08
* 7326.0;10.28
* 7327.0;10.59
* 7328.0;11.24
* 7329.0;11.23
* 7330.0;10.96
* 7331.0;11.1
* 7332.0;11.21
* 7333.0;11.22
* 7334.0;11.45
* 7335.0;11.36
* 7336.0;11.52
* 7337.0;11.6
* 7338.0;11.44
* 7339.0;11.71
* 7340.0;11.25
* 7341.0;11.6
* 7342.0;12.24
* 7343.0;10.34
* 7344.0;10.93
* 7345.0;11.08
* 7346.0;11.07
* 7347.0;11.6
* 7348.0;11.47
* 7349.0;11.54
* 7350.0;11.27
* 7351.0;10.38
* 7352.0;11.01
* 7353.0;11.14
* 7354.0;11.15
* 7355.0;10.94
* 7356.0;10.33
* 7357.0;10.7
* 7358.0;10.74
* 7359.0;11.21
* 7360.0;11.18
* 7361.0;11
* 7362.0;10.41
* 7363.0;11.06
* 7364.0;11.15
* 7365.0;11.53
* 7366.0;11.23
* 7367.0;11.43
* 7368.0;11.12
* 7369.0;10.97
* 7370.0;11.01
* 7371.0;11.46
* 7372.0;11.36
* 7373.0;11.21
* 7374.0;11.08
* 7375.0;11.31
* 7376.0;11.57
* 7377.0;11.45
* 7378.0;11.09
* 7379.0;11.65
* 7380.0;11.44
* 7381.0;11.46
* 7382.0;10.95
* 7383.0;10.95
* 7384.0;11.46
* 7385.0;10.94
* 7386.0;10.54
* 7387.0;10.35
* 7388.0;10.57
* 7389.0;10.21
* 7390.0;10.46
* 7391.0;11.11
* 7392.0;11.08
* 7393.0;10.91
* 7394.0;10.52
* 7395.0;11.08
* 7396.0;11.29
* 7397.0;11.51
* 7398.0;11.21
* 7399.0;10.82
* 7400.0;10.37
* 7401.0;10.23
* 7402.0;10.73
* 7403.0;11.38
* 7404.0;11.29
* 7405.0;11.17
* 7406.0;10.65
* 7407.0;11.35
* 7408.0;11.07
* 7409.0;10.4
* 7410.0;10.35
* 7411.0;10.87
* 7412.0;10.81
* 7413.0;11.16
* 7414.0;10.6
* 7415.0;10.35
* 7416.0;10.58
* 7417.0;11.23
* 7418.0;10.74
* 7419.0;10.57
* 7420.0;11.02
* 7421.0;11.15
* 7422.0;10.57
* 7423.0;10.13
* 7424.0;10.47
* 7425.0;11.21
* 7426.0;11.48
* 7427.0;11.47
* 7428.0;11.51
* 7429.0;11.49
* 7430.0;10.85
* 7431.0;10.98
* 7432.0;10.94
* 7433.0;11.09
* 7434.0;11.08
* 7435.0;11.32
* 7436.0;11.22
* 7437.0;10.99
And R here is 0.1 angstrom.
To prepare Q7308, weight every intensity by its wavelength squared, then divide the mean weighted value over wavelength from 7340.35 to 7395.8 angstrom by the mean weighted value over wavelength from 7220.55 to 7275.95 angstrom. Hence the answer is 1.00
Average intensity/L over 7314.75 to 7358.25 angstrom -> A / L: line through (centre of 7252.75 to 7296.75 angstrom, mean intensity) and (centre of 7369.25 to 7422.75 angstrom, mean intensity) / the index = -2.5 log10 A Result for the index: -0.01 mag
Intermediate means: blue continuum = 11.3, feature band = 11.2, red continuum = 11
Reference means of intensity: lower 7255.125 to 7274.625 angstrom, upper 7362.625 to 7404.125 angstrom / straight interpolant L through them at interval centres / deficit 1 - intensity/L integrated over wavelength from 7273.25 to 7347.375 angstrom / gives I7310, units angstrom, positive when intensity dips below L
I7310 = 0.2 angstrom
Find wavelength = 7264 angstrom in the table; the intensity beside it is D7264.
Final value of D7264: 11.91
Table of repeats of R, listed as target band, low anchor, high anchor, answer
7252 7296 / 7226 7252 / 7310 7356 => 0.38 angstrom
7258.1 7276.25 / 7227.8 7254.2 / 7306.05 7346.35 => 0.03 angstrom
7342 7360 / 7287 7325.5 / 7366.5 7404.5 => 0.16 angstrom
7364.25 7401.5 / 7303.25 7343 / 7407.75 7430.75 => -0.09 angstrom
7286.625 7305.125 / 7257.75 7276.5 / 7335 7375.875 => 0.11 angstrom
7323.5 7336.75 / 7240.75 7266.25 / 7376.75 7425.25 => 0.03 angstrom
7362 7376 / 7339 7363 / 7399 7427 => -0.26 angstrom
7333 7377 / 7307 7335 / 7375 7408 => -0.38 angstrom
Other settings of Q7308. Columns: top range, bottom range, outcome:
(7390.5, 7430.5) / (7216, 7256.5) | 1.00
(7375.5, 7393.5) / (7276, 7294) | 1.02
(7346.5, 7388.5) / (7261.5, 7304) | 1.01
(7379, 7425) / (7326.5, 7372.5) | 0.99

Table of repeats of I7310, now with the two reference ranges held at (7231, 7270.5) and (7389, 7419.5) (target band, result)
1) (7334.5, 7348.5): -0.3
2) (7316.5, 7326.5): 0.0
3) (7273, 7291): 0.2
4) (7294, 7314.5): -0.1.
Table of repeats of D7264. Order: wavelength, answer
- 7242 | 11.41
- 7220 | 11.08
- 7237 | 11.92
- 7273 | 11.28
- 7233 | 11.49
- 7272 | 11.27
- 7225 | 11.36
